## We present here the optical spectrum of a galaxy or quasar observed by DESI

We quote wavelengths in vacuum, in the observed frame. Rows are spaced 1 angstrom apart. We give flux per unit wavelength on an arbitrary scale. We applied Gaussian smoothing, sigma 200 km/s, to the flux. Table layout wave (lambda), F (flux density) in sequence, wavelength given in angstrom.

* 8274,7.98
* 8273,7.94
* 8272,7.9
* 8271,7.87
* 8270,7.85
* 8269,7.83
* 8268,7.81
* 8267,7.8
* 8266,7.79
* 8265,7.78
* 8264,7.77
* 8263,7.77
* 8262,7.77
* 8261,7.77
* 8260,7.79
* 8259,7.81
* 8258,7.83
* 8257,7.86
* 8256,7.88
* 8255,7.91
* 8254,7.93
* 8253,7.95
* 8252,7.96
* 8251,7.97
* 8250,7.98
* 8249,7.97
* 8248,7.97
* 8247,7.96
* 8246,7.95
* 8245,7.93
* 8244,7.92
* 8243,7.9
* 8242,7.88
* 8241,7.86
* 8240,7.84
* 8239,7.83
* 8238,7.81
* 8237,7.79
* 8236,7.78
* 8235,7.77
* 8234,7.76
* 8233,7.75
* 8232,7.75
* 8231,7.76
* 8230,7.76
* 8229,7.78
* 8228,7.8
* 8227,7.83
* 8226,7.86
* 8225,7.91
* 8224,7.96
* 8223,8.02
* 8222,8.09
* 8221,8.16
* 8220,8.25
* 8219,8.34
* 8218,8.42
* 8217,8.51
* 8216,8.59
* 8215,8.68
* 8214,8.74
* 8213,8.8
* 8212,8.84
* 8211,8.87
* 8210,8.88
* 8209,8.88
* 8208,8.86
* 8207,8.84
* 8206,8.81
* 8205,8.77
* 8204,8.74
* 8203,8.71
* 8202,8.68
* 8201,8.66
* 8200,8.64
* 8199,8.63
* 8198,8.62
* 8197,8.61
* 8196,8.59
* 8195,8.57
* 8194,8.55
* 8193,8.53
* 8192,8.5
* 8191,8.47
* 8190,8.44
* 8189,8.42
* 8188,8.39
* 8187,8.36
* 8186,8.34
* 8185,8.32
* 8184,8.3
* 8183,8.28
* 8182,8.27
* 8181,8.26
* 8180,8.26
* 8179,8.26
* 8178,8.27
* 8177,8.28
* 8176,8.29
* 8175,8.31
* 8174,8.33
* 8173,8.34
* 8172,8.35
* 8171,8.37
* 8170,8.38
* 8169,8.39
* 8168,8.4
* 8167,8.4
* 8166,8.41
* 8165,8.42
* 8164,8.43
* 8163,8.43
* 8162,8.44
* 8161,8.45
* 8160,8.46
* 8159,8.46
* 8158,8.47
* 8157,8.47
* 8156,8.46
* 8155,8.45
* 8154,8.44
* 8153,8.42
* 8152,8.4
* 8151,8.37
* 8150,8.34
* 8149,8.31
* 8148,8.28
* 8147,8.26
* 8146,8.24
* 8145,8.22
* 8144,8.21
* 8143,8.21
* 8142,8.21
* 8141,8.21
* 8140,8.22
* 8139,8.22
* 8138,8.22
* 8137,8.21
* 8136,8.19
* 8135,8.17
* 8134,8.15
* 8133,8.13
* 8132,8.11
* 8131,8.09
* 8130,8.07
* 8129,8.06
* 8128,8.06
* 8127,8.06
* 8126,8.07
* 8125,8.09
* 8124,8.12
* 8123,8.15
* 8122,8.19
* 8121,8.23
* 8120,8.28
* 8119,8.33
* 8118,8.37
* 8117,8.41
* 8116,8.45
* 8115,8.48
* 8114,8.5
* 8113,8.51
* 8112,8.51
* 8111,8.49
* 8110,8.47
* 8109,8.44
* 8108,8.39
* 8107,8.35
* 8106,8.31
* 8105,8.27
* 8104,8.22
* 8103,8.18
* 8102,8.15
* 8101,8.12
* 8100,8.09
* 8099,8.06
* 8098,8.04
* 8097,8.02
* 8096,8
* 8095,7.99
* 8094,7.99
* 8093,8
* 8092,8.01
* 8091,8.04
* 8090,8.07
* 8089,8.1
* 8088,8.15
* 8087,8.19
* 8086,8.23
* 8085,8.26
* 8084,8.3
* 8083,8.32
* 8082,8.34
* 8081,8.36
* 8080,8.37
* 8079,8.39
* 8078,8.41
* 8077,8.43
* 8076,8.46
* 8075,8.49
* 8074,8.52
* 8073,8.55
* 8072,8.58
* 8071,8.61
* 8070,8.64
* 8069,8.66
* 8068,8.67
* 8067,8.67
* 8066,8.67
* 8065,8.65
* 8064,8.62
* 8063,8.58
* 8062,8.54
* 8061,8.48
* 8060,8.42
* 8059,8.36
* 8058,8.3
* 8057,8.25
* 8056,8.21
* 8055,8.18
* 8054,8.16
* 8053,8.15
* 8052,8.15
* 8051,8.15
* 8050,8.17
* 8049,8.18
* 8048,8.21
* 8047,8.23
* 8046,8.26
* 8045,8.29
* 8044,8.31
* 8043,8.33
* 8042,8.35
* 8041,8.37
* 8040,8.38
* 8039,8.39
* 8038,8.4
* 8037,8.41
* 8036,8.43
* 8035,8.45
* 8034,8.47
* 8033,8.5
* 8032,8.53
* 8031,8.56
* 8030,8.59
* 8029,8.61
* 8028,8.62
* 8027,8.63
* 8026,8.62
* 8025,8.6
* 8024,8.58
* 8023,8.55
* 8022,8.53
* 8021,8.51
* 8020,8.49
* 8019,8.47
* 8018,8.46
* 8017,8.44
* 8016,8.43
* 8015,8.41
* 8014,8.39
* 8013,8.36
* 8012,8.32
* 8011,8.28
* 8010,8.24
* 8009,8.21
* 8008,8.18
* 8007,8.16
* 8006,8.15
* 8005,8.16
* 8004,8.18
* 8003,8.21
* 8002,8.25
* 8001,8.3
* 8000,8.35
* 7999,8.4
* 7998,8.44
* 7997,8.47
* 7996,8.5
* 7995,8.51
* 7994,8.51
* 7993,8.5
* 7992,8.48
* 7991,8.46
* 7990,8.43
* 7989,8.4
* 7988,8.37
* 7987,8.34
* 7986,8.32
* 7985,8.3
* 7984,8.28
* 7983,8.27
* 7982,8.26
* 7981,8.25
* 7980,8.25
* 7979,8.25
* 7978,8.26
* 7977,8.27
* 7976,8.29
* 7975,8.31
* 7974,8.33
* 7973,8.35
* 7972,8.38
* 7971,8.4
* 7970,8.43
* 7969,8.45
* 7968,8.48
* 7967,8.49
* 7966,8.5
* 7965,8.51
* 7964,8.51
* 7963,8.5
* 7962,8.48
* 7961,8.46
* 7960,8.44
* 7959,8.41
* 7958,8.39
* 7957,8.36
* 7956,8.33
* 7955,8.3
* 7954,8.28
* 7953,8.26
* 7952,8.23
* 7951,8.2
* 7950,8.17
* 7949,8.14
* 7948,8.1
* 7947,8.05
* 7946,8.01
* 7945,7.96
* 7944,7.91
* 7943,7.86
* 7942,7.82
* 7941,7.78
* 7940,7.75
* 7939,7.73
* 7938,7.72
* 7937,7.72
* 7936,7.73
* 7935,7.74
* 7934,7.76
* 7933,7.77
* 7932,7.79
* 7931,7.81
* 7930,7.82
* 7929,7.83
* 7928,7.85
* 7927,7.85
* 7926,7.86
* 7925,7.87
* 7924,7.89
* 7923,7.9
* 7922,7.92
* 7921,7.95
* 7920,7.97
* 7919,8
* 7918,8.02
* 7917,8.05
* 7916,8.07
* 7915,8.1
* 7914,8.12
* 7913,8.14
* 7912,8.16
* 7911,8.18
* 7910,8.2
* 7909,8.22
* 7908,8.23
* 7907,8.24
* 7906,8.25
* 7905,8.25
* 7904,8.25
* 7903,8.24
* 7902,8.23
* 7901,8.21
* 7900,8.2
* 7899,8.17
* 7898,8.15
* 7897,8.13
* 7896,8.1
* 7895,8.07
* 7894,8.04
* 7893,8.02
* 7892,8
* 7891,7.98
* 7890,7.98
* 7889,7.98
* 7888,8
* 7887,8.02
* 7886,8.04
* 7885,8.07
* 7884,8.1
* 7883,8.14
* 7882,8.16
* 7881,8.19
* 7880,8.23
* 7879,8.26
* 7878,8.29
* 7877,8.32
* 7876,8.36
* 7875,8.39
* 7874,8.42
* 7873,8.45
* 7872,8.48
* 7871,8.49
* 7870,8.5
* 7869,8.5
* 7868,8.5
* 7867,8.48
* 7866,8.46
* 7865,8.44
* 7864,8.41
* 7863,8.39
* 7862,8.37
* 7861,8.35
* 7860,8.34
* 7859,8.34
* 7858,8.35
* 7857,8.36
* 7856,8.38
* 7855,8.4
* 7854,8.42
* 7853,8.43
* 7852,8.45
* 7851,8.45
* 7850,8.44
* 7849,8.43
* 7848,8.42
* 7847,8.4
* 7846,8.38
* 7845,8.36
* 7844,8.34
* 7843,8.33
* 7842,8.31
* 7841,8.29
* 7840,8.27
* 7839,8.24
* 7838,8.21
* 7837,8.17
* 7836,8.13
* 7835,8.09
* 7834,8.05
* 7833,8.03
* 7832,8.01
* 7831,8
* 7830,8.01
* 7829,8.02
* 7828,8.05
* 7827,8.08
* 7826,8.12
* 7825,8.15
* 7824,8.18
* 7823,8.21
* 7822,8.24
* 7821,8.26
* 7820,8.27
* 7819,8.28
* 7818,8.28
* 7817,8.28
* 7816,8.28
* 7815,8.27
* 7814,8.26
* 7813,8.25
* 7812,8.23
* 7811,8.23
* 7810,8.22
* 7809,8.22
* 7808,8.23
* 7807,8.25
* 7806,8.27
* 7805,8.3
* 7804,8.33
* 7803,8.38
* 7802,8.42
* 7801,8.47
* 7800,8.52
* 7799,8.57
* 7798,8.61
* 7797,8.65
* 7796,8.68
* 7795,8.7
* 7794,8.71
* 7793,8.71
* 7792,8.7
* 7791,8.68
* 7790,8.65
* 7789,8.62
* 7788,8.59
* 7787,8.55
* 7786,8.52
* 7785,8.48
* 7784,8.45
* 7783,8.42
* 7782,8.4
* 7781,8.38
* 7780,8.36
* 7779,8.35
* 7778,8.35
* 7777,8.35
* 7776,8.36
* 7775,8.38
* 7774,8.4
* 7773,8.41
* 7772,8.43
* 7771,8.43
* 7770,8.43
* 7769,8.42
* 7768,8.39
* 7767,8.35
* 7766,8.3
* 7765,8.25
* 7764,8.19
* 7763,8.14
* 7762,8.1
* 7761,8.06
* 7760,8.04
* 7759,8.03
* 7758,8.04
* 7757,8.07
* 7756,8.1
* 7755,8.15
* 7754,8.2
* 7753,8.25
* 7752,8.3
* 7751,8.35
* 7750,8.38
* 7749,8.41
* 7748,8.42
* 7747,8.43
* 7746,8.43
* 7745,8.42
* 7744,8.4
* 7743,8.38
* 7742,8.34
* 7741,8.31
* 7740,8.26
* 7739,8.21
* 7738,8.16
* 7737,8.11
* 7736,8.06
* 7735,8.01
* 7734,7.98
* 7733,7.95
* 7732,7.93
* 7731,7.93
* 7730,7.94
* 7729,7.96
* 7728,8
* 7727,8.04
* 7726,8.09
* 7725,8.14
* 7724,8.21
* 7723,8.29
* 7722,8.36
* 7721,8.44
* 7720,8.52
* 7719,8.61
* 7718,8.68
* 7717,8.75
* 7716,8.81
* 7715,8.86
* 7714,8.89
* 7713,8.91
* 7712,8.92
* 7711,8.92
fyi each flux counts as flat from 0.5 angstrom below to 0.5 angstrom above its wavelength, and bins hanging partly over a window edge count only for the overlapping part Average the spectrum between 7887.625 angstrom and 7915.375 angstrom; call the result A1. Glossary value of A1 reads 8.14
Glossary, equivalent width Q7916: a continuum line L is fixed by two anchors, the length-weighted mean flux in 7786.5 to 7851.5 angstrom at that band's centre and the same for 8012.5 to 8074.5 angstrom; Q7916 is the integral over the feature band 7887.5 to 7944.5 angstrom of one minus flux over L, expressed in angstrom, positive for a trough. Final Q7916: 2.6 angstrom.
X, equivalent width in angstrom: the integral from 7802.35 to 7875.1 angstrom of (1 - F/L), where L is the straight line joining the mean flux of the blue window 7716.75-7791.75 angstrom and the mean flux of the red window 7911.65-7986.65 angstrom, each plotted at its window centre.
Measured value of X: -0.64 angstrom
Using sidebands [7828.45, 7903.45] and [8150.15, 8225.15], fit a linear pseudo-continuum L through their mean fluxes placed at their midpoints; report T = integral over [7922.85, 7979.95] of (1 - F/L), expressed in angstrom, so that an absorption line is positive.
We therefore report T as 1.3 angstrom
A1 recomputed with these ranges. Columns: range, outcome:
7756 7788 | 8.32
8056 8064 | 8.42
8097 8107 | 8.16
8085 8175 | 8.26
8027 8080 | 8.42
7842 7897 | 8.29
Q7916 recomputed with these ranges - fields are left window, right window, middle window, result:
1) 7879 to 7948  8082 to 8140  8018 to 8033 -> -0.81 angstrom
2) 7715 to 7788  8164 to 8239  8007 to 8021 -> -0.06 angstrom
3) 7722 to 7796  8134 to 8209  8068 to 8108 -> 0.57 angstrom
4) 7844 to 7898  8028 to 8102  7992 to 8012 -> 0.00 angstrom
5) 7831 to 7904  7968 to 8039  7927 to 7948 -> 1.27 angstrom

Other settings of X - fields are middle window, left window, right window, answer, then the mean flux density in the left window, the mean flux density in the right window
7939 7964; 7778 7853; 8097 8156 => 0.4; 8.34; 8.25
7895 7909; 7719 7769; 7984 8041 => 0.2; 8.21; 8.41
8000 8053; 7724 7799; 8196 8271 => -1.0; 8.31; 8.13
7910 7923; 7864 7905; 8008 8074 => 0.3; 8.23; 8.43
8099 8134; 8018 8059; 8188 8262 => 0.3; 8.39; 8.21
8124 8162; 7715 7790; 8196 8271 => -0.4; 8.3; 8.13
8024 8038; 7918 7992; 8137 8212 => -0.5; 8.15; 8.44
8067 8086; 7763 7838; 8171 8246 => -0.3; 8.34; 8.3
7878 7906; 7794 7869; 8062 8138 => 0.6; 8.31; 8.29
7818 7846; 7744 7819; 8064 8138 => 0.6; 8.37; 8.29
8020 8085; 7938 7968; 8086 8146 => -1.8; 8.2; 8.2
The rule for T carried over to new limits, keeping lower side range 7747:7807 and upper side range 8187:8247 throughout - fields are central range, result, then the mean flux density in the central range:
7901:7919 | 0.41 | 8.17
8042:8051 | 0.09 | 8.25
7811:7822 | 0.15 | 8.26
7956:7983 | -0.12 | 8.38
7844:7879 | -0.16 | 8.41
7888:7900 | 0.43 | 8.06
